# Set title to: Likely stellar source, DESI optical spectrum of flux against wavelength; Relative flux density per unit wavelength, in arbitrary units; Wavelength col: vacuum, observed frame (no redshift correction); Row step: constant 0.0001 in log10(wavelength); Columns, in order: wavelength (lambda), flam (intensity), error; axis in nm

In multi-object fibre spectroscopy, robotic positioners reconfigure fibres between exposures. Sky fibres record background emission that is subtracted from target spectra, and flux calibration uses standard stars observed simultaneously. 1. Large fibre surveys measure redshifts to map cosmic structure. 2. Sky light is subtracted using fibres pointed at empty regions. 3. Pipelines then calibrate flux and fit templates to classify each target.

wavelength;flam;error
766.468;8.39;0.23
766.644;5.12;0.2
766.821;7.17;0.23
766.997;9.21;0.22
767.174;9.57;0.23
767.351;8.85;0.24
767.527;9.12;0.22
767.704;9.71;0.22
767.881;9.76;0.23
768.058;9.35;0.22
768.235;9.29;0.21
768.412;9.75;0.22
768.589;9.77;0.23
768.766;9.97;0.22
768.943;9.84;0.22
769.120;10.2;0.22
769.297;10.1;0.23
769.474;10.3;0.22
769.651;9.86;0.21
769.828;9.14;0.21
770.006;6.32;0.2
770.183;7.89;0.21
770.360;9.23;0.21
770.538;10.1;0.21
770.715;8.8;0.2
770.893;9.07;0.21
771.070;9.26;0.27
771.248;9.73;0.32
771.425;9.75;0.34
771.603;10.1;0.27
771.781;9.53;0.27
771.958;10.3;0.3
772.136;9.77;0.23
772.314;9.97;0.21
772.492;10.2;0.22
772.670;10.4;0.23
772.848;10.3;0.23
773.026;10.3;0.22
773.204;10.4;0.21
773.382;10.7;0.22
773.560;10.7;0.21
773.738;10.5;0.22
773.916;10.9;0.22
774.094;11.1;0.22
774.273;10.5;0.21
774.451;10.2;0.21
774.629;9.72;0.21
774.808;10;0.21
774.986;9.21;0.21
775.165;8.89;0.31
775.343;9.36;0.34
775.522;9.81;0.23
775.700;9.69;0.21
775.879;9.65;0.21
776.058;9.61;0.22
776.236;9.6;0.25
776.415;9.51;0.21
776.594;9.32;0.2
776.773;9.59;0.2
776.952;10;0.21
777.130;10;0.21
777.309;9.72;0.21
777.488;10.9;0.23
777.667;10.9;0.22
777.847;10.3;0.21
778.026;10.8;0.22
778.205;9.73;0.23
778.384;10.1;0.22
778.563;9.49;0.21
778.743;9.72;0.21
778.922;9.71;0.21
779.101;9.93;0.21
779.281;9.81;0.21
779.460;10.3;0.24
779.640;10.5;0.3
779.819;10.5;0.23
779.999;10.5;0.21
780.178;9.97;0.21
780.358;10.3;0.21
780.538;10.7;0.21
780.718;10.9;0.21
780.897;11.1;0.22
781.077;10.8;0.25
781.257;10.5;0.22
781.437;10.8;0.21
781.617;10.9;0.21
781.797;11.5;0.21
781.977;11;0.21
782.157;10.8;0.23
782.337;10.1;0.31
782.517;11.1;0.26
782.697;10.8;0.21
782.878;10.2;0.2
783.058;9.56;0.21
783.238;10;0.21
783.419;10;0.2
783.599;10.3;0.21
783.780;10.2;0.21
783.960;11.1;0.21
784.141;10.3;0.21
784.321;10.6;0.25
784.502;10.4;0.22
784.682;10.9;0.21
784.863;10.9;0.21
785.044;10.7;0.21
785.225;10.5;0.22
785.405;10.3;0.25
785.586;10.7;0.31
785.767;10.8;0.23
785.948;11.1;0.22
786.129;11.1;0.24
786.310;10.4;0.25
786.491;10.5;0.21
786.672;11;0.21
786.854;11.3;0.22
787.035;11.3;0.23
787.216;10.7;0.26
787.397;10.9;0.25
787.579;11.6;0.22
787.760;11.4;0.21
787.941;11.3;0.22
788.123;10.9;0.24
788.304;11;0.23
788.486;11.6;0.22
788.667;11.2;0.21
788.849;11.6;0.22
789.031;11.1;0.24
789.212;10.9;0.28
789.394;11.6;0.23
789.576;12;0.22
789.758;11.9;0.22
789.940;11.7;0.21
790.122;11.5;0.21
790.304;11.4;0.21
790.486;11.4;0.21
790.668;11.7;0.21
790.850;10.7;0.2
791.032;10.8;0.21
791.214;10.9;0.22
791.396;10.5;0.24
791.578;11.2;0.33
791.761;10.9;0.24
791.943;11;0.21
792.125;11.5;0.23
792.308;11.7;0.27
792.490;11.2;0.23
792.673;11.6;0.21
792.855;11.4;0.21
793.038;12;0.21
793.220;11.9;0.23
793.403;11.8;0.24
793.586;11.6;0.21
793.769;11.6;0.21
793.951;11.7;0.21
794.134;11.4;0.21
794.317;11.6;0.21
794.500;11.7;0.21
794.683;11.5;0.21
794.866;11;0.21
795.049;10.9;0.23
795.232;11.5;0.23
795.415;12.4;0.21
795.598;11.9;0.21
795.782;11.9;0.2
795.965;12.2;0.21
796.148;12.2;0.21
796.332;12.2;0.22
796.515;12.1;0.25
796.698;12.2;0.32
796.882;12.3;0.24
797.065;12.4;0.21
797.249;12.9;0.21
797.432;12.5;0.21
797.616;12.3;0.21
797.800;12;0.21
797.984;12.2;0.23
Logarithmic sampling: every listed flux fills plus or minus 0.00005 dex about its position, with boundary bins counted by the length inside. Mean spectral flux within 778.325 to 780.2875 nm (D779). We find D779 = 10.1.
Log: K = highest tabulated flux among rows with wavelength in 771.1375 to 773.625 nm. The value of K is 10.7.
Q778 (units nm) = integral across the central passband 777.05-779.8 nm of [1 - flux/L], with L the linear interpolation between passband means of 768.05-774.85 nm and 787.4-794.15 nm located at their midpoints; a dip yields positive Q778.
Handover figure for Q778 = 0.07 nm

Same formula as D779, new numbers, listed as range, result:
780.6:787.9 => 10.7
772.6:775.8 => 10.1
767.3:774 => 9.72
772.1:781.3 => 10.1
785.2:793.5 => 11.2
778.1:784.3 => 10.4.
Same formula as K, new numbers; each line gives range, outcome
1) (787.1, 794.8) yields 12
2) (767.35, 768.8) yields 9.97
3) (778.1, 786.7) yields 11.5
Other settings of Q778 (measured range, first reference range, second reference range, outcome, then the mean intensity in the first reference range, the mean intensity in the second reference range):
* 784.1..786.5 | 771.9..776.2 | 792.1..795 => 0.06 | 10.1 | 11.6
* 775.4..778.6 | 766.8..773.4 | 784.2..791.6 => 0.07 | 9.57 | 11.1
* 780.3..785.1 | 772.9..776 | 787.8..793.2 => 0.05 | 10.1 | 11.3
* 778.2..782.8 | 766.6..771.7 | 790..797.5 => -0.06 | 9.22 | 11.6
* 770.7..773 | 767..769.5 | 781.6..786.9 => 0.01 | 9.65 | 10.6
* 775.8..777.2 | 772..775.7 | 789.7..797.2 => 0.09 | 10.1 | 11.6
